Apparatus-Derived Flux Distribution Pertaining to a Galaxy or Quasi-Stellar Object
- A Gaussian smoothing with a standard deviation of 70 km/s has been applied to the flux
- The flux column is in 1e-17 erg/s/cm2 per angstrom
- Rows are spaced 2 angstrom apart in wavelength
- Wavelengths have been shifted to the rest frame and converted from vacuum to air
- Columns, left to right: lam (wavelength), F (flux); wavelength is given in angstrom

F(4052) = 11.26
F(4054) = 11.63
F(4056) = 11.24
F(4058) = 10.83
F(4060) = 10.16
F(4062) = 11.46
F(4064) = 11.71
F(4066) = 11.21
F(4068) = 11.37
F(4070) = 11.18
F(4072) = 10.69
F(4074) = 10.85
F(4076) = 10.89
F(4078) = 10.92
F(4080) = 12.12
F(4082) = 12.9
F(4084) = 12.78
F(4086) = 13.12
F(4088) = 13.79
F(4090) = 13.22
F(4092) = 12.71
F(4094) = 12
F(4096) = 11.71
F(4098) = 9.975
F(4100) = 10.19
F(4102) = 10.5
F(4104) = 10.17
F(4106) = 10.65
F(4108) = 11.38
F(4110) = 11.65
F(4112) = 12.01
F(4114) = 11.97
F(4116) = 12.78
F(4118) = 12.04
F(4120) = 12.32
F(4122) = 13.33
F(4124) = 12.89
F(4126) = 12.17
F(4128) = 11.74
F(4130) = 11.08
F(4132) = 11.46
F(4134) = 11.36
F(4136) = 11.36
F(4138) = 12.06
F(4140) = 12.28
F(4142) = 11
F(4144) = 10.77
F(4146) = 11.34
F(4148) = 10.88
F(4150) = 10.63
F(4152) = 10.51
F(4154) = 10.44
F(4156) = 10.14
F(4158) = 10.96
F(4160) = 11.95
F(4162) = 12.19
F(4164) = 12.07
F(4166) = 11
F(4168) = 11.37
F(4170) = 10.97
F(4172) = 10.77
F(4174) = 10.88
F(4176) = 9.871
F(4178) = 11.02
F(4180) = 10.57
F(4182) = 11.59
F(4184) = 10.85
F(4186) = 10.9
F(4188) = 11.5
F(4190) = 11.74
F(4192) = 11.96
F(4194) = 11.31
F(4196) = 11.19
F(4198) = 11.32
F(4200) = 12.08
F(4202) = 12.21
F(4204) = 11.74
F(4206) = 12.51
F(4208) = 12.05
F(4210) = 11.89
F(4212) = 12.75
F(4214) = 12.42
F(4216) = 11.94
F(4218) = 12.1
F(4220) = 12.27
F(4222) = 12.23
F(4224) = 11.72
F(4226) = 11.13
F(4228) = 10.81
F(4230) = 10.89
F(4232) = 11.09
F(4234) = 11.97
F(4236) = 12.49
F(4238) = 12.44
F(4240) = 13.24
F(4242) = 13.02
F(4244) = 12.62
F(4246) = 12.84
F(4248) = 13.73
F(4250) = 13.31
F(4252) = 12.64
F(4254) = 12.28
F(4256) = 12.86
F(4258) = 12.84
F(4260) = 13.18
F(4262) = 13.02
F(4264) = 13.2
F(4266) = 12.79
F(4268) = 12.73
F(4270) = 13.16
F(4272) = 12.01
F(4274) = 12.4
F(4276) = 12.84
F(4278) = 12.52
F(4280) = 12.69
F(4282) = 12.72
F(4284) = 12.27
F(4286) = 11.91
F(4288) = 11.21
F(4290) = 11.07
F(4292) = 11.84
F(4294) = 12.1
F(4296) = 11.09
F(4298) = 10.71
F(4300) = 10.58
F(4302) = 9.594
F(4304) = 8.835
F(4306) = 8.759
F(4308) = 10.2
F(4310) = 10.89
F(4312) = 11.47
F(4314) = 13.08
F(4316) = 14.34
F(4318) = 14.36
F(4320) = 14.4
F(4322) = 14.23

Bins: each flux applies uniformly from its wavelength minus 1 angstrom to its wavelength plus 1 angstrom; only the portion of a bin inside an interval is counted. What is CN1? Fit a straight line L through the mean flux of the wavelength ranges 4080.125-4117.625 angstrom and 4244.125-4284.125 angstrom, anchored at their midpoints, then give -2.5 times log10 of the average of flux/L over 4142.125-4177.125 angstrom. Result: 0.12 mag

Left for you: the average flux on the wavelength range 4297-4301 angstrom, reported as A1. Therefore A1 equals 10.6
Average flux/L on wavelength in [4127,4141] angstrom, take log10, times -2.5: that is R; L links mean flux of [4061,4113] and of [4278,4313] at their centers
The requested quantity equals -0.01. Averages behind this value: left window 11.6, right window 11.1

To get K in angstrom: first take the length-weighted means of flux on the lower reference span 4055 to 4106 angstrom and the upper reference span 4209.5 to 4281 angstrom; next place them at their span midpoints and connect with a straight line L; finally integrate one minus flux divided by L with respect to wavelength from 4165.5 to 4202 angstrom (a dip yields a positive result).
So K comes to 2.7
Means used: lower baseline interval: 11.5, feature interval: 11.2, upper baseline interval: 12.4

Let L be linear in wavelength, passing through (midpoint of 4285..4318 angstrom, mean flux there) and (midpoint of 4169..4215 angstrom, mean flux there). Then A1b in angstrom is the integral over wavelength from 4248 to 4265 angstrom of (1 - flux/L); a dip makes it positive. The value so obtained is -2.5 angstrom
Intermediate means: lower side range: 11.5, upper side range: 11.2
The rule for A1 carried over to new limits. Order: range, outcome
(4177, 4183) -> 11.1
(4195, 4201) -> 11.5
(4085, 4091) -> 13.4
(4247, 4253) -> 13.2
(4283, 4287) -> 12.1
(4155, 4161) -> 11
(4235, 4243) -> 12.8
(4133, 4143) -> 11.6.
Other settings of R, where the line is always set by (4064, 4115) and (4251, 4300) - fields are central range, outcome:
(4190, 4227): 0.011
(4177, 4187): 0.091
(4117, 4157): 0.027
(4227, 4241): 0.027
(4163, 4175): 0.068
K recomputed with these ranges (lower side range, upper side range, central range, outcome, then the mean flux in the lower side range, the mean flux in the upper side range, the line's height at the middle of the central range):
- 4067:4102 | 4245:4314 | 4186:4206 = 0.34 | 11.8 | 12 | 11.9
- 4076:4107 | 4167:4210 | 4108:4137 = -0.89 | 11.8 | 11.4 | 11.6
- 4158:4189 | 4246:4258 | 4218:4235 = 1.12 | 11.2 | 12.9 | 12.4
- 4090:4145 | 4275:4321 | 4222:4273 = -3.40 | 11.6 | 11.7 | 11.7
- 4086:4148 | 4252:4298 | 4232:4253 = -0.88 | 11.7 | 12.4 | 12.2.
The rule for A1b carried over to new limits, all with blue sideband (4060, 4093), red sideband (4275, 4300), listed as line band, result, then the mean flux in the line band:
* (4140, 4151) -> 0.8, 11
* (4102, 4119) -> 0.5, 11.5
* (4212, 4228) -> -0.1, 11.9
